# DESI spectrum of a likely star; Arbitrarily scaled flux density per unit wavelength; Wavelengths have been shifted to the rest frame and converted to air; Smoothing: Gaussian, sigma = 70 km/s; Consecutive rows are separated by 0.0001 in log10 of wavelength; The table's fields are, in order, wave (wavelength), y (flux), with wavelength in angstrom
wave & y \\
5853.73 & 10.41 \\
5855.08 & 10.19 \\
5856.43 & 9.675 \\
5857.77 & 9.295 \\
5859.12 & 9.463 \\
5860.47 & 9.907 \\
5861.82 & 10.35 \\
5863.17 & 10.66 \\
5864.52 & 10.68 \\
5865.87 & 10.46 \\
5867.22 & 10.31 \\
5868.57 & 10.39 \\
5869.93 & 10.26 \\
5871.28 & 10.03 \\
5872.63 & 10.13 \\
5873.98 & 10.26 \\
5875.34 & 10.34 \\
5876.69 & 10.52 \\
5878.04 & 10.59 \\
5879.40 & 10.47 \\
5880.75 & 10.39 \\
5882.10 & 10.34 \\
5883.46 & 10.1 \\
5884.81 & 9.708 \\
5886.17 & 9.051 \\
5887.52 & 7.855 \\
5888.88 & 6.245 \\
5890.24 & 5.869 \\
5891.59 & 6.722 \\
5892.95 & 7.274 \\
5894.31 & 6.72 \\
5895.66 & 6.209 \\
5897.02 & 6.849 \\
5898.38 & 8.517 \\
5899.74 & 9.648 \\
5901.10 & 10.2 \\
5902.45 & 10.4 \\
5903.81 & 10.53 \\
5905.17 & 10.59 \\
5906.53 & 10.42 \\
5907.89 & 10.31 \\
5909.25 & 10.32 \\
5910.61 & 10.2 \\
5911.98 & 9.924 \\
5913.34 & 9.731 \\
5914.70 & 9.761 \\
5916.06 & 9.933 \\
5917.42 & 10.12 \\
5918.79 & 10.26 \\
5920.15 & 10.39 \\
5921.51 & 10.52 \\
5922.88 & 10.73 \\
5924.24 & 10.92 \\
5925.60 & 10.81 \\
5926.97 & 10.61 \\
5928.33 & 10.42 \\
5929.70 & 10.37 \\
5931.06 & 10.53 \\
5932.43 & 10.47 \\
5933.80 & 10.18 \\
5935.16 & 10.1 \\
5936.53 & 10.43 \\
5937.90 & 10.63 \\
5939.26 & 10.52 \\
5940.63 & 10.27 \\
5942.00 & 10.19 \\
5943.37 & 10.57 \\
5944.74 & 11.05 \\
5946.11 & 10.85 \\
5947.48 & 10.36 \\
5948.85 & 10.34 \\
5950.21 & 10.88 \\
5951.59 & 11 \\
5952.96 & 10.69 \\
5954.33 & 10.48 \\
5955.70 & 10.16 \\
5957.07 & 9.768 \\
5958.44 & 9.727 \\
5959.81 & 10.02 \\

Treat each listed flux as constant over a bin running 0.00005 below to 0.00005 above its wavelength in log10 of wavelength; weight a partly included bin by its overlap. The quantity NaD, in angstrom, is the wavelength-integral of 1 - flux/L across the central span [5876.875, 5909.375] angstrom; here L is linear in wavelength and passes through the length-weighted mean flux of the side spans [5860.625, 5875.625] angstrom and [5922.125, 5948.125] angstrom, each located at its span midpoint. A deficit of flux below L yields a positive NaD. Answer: 4.5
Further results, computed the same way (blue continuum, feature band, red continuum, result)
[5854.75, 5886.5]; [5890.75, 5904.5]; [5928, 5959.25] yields 2.66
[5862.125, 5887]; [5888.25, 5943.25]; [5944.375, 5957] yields 4.24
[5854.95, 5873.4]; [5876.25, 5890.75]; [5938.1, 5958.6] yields 1.42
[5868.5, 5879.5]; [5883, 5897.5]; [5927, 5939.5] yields 4.01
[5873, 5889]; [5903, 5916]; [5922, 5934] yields 0.09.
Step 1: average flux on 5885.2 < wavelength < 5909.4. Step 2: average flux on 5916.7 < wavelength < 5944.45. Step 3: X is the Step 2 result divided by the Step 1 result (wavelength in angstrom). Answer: 1.2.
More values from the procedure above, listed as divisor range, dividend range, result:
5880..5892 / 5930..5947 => 1.23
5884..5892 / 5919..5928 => 1.39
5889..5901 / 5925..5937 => 1.42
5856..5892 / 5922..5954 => 1.09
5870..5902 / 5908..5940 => 1.16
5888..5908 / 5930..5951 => 1.25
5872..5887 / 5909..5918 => 0.98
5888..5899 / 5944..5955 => 1.57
